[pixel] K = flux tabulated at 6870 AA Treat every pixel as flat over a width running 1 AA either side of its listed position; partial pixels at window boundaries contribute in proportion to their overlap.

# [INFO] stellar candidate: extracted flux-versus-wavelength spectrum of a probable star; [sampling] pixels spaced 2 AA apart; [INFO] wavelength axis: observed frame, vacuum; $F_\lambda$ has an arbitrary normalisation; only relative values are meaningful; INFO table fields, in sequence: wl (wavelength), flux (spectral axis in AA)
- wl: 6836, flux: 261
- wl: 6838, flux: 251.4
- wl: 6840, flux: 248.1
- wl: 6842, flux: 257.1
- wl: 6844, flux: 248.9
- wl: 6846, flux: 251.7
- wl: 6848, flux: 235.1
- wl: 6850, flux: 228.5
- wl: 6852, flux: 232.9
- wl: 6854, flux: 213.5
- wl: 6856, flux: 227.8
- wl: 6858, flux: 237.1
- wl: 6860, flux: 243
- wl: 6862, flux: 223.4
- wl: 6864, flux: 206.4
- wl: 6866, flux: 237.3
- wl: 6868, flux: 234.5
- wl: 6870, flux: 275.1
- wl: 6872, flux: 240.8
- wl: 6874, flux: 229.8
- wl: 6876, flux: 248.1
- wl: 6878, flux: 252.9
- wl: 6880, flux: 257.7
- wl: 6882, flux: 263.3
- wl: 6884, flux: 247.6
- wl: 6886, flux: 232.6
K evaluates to 275.1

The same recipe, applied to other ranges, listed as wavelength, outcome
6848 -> 235.1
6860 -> 243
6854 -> 213.5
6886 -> 232.6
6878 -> 252.9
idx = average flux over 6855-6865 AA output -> 228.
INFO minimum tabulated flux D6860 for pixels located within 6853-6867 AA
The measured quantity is 206.4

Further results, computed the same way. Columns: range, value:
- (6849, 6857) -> 213.5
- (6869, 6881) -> 229.8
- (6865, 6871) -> 234.5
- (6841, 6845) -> 248.9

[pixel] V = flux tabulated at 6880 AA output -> 257.7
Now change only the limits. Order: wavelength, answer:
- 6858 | 237.1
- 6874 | 229.8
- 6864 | 206.4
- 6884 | 247.6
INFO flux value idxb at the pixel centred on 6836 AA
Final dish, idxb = 261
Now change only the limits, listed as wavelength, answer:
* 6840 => 248.1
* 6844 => 248.9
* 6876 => 248.1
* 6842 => 257.1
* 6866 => 237.3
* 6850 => 228.5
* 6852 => 232.9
